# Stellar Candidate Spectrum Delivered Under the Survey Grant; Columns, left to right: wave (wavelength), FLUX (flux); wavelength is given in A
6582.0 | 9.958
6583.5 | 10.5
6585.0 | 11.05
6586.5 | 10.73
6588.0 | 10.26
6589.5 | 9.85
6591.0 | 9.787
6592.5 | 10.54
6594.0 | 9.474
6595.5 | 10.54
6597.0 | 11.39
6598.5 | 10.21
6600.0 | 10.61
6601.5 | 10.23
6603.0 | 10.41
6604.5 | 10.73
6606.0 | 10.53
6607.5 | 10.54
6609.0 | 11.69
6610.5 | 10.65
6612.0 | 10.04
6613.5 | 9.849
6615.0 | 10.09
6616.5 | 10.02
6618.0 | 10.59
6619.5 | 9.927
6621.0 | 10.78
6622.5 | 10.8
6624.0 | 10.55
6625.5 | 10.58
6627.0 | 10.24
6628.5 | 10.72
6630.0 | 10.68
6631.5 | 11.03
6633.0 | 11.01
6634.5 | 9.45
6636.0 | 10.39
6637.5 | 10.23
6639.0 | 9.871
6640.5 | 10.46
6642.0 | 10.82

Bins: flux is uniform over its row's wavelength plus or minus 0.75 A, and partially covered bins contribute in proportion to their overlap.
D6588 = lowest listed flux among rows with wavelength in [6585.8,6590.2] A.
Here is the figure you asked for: 9.85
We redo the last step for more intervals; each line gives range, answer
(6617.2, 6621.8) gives 9.927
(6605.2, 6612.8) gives 10.04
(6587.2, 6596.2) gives 9.474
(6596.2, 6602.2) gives 10.21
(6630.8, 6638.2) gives 9.45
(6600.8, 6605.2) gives 10.23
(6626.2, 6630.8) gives 10.24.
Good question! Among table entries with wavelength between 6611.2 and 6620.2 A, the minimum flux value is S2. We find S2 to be 9.849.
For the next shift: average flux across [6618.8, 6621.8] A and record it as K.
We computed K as 10.4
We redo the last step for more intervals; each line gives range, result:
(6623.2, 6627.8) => 10.5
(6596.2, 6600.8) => 10.7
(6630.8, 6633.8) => 11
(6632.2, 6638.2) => 10.3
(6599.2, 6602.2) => 10.4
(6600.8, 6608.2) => 10.5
